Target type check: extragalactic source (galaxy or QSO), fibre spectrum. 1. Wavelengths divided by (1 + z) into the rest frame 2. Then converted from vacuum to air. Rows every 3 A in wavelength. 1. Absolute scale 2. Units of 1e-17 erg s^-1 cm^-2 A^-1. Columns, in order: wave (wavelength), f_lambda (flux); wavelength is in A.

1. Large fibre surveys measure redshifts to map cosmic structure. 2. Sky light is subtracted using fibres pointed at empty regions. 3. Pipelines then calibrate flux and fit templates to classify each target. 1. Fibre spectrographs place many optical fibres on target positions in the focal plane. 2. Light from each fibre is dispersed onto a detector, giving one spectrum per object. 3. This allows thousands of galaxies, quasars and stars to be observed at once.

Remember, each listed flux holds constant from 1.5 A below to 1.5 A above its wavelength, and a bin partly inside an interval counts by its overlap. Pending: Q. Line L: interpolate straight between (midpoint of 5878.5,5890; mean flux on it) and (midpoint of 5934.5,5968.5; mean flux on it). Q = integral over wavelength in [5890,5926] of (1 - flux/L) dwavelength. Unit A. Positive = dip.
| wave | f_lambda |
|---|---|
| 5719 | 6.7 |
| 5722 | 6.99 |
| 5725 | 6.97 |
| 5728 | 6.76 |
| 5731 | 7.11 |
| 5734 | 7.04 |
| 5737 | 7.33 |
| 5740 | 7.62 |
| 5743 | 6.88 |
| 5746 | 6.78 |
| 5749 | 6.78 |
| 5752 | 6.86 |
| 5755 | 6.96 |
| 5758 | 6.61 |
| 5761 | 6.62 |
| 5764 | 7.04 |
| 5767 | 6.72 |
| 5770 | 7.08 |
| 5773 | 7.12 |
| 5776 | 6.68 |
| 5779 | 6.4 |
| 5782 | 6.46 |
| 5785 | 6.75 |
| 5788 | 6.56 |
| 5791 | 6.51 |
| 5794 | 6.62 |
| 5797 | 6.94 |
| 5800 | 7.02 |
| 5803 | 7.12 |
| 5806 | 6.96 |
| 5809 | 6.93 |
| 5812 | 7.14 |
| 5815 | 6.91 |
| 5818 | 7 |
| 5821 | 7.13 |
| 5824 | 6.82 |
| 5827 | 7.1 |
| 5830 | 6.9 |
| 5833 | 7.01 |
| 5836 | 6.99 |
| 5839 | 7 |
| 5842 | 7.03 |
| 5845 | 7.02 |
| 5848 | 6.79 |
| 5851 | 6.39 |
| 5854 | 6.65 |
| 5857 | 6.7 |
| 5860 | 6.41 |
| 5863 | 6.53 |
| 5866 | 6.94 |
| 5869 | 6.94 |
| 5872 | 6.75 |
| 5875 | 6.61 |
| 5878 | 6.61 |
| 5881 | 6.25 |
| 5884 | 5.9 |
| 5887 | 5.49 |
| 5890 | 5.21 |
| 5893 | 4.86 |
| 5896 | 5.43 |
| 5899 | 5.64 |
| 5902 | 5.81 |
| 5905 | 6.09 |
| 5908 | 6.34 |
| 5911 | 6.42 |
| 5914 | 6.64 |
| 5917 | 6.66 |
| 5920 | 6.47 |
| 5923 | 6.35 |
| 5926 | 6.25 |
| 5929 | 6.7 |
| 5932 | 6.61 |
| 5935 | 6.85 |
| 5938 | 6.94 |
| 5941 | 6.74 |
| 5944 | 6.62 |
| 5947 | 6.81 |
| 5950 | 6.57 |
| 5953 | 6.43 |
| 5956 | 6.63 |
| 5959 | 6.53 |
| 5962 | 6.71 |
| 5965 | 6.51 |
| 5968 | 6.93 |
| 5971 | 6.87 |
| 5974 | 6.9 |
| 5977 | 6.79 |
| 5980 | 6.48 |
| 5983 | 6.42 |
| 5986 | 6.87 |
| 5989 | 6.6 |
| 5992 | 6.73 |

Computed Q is 0.7 A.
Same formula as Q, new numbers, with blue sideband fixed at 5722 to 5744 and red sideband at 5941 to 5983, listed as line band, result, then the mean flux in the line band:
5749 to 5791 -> 1.67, 6.75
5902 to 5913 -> 0.87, 6.23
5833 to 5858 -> 0.19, 6.83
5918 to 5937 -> 0.51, 6.55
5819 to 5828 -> -0.11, 7.01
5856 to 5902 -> 4.67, 6.13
